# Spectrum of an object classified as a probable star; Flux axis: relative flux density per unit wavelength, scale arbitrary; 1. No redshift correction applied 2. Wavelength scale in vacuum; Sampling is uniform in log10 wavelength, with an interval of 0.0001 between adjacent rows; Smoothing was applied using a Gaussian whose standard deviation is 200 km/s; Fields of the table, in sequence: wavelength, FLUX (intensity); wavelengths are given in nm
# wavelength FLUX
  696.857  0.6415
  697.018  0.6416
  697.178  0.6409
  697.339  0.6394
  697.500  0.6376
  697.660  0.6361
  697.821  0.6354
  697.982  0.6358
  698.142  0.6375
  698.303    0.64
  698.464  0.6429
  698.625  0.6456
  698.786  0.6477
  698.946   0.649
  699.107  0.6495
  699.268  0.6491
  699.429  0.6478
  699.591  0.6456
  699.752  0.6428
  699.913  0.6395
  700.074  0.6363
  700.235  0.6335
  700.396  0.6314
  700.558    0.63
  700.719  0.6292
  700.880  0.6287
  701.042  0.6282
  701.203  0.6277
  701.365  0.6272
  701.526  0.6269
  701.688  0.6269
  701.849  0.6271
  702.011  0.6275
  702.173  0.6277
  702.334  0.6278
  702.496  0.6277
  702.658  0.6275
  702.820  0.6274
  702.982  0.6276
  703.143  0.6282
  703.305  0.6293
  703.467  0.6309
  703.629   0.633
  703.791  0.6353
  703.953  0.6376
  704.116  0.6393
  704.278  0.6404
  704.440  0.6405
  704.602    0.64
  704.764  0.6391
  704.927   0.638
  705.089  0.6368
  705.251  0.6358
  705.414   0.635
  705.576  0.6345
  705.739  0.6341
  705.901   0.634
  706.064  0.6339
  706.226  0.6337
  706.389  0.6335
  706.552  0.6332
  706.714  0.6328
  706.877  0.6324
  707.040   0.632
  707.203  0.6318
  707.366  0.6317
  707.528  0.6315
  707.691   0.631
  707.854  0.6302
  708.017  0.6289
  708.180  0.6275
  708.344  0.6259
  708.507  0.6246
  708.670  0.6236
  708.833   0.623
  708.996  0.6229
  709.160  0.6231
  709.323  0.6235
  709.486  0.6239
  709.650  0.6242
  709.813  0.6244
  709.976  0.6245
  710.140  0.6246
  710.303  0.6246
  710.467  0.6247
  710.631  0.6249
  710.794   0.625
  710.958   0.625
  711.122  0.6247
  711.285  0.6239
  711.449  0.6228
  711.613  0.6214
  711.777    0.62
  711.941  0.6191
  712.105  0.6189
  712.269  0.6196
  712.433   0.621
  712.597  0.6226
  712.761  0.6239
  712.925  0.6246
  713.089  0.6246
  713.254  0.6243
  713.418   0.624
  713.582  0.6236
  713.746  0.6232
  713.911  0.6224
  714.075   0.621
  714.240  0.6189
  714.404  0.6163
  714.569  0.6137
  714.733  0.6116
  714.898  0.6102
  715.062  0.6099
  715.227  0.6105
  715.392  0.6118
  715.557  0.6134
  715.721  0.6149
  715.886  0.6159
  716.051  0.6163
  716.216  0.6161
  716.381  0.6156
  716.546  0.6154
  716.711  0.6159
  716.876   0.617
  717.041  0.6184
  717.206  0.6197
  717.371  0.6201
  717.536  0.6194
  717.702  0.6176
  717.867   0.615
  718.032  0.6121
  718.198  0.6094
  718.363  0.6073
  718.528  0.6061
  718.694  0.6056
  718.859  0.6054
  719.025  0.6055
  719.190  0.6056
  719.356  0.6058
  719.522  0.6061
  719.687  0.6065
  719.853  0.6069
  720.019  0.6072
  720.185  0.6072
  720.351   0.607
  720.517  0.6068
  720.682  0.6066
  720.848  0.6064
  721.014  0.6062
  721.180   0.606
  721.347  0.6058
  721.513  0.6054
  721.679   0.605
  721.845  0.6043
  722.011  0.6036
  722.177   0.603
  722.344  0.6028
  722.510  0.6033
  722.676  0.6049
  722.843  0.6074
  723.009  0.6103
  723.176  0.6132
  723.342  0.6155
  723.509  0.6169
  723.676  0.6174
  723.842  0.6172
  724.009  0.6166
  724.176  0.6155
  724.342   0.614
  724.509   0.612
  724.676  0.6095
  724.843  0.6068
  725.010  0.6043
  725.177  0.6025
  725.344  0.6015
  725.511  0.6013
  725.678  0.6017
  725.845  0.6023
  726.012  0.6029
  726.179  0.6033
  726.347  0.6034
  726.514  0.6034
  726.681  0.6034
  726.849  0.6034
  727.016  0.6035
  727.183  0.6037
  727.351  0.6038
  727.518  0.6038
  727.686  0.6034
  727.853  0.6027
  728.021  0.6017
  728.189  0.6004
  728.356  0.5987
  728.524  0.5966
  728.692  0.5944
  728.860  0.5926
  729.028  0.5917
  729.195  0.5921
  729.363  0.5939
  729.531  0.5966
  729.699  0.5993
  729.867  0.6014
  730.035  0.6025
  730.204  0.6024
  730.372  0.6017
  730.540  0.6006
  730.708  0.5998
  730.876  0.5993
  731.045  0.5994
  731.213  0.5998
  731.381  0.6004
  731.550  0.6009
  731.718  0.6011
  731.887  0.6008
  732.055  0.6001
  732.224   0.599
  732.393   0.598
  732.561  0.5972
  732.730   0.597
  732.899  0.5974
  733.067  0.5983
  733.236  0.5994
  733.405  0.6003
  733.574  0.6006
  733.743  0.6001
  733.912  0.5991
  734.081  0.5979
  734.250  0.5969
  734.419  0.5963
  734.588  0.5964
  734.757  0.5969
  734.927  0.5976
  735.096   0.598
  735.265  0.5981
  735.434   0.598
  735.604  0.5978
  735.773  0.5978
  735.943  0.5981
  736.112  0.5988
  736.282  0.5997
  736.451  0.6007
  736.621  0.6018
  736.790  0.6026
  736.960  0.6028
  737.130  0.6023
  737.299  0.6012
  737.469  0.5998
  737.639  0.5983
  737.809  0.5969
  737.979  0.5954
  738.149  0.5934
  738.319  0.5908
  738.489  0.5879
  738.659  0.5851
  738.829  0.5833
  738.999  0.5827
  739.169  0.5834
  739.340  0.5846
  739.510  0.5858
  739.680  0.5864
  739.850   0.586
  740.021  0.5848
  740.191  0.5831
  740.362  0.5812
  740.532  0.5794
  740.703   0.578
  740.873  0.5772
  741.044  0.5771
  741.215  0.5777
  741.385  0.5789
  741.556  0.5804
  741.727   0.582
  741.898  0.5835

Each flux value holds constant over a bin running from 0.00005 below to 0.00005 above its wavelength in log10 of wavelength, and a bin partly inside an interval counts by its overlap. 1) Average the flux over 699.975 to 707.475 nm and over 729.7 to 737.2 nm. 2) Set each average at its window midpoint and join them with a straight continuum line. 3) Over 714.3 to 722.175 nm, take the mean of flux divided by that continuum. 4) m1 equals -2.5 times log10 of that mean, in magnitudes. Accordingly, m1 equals 0.010 mag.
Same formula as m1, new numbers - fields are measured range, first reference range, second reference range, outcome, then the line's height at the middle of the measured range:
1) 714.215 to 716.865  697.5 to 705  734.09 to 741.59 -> 0.01 mag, 0.618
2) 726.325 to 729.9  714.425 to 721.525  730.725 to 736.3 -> 0.01 mag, 0.603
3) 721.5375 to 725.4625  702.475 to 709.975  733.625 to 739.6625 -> 0.00 mag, 0.611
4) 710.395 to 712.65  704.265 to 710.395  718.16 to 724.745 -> 0.00 mag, 0.624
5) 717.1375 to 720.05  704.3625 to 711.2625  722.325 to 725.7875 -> 0.01 mag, 0.616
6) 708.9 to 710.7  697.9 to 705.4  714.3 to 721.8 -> 0.00 mag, 0.623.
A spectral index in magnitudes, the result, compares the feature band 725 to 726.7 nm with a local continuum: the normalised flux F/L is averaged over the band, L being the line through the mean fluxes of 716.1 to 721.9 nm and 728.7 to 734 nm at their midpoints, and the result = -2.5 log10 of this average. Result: 0.002 mag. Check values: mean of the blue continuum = 0.61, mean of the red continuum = 0.599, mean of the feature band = 0.603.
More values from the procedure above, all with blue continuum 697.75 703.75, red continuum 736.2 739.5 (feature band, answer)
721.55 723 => 0.011 mag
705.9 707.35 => -0.008 mag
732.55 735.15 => 0.001 mag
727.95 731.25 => 0.009 mag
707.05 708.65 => -0.004 mag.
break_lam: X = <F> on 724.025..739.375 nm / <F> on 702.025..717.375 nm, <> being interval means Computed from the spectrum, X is 0.96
